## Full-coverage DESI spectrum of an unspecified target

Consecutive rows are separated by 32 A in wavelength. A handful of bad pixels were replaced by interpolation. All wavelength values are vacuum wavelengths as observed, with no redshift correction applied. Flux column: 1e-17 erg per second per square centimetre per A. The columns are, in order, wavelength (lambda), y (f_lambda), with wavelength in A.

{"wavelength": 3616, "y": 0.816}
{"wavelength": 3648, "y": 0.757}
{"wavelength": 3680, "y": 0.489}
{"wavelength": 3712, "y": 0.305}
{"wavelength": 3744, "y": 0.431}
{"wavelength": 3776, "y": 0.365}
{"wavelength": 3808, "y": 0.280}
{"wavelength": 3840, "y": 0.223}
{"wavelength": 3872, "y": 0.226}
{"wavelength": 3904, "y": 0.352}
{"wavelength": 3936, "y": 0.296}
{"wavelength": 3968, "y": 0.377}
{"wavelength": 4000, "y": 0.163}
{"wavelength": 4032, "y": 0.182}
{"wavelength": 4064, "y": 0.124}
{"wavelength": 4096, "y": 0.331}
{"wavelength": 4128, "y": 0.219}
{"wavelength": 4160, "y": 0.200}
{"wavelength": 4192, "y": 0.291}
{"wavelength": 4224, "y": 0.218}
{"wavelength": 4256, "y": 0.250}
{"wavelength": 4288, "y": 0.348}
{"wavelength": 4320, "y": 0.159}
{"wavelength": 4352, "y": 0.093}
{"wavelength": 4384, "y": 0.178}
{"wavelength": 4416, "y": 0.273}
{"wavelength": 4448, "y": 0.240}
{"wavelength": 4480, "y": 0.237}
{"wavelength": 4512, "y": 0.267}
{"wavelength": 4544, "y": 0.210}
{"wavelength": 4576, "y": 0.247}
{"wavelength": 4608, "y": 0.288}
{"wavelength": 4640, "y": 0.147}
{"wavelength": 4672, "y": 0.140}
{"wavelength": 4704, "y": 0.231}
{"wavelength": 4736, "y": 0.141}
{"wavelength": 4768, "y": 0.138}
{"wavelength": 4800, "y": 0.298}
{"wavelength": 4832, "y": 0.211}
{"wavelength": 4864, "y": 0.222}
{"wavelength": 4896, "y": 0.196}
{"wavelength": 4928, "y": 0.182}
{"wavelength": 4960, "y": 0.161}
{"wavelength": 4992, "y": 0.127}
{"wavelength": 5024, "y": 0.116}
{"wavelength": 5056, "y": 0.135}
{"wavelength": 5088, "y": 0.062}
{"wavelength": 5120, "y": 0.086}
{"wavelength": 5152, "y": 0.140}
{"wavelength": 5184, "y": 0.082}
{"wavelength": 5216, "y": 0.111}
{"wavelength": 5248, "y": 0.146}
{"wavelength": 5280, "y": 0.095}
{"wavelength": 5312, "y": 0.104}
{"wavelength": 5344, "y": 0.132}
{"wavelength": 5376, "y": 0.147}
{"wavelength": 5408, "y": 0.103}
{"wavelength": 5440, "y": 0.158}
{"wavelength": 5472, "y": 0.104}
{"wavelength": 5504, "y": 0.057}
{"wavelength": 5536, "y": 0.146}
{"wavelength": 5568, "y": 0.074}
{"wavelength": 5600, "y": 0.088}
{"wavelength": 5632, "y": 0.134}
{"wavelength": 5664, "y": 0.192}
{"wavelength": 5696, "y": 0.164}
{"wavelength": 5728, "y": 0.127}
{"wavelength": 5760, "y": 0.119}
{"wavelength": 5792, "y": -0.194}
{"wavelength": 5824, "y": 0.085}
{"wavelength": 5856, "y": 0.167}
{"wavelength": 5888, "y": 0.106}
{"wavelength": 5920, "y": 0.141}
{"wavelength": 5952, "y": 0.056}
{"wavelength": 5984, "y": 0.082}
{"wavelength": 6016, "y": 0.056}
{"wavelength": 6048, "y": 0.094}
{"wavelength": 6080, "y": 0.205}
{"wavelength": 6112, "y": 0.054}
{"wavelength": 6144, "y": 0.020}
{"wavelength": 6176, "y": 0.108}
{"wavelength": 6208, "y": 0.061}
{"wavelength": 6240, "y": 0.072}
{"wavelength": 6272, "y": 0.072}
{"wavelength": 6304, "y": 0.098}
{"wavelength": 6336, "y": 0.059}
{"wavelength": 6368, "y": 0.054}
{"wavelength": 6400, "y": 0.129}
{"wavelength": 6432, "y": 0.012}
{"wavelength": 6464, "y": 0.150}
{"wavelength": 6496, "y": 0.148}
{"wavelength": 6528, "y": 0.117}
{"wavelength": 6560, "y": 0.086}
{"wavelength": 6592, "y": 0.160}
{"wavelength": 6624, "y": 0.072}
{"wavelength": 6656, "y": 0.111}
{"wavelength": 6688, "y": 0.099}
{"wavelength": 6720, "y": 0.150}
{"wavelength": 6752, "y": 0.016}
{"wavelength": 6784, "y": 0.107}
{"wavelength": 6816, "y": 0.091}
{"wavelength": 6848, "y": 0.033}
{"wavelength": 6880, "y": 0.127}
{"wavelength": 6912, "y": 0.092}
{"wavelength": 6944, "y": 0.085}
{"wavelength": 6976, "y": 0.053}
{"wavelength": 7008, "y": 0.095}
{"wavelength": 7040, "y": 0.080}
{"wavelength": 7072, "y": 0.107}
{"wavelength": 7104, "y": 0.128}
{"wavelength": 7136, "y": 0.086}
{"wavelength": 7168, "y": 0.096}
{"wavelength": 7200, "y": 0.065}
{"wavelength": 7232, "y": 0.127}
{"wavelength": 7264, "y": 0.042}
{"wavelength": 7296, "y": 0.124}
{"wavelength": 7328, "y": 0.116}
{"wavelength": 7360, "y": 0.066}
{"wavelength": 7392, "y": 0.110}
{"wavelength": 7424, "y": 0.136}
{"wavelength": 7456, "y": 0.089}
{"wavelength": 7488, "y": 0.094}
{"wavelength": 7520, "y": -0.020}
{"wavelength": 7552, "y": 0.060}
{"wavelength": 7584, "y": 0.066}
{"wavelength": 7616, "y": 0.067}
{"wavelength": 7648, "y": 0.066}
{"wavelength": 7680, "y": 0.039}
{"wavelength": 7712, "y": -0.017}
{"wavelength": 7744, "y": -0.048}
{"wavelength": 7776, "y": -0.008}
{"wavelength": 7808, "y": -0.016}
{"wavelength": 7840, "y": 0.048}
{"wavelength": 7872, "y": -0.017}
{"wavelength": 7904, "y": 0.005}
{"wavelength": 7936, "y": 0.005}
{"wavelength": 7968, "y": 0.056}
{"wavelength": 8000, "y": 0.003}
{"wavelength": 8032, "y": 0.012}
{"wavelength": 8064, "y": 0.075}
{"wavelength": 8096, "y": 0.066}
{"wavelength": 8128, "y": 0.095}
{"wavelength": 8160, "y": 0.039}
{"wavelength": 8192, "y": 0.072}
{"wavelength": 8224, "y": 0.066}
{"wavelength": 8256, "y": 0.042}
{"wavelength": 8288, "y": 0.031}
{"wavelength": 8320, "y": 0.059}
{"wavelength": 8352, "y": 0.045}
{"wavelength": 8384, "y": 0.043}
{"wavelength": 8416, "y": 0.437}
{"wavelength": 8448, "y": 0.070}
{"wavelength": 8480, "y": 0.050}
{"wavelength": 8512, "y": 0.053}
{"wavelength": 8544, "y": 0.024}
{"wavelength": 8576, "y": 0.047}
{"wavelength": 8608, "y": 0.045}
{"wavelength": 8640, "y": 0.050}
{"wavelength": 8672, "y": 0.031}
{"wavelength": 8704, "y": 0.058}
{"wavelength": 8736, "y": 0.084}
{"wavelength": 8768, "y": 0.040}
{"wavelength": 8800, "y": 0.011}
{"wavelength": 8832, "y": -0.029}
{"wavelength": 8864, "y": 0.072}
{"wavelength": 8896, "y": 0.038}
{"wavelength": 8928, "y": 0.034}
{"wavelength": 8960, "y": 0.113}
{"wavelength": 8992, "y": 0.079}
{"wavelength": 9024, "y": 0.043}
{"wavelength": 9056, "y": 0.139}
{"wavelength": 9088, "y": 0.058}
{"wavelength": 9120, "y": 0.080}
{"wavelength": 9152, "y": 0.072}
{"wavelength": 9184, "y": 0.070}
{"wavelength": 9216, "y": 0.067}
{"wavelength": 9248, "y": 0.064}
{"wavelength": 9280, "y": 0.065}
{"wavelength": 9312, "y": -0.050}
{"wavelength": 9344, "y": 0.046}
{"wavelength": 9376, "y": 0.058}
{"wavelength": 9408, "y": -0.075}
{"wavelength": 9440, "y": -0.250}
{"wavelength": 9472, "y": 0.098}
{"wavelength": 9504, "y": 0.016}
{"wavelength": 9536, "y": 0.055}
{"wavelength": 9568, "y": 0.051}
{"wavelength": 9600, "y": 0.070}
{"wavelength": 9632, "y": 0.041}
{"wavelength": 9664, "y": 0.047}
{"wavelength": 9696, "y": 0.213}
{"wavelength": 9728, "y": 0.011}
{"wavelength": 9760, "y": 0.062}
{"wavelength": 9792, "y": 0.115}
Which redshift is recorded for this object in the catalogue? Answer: 1.258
